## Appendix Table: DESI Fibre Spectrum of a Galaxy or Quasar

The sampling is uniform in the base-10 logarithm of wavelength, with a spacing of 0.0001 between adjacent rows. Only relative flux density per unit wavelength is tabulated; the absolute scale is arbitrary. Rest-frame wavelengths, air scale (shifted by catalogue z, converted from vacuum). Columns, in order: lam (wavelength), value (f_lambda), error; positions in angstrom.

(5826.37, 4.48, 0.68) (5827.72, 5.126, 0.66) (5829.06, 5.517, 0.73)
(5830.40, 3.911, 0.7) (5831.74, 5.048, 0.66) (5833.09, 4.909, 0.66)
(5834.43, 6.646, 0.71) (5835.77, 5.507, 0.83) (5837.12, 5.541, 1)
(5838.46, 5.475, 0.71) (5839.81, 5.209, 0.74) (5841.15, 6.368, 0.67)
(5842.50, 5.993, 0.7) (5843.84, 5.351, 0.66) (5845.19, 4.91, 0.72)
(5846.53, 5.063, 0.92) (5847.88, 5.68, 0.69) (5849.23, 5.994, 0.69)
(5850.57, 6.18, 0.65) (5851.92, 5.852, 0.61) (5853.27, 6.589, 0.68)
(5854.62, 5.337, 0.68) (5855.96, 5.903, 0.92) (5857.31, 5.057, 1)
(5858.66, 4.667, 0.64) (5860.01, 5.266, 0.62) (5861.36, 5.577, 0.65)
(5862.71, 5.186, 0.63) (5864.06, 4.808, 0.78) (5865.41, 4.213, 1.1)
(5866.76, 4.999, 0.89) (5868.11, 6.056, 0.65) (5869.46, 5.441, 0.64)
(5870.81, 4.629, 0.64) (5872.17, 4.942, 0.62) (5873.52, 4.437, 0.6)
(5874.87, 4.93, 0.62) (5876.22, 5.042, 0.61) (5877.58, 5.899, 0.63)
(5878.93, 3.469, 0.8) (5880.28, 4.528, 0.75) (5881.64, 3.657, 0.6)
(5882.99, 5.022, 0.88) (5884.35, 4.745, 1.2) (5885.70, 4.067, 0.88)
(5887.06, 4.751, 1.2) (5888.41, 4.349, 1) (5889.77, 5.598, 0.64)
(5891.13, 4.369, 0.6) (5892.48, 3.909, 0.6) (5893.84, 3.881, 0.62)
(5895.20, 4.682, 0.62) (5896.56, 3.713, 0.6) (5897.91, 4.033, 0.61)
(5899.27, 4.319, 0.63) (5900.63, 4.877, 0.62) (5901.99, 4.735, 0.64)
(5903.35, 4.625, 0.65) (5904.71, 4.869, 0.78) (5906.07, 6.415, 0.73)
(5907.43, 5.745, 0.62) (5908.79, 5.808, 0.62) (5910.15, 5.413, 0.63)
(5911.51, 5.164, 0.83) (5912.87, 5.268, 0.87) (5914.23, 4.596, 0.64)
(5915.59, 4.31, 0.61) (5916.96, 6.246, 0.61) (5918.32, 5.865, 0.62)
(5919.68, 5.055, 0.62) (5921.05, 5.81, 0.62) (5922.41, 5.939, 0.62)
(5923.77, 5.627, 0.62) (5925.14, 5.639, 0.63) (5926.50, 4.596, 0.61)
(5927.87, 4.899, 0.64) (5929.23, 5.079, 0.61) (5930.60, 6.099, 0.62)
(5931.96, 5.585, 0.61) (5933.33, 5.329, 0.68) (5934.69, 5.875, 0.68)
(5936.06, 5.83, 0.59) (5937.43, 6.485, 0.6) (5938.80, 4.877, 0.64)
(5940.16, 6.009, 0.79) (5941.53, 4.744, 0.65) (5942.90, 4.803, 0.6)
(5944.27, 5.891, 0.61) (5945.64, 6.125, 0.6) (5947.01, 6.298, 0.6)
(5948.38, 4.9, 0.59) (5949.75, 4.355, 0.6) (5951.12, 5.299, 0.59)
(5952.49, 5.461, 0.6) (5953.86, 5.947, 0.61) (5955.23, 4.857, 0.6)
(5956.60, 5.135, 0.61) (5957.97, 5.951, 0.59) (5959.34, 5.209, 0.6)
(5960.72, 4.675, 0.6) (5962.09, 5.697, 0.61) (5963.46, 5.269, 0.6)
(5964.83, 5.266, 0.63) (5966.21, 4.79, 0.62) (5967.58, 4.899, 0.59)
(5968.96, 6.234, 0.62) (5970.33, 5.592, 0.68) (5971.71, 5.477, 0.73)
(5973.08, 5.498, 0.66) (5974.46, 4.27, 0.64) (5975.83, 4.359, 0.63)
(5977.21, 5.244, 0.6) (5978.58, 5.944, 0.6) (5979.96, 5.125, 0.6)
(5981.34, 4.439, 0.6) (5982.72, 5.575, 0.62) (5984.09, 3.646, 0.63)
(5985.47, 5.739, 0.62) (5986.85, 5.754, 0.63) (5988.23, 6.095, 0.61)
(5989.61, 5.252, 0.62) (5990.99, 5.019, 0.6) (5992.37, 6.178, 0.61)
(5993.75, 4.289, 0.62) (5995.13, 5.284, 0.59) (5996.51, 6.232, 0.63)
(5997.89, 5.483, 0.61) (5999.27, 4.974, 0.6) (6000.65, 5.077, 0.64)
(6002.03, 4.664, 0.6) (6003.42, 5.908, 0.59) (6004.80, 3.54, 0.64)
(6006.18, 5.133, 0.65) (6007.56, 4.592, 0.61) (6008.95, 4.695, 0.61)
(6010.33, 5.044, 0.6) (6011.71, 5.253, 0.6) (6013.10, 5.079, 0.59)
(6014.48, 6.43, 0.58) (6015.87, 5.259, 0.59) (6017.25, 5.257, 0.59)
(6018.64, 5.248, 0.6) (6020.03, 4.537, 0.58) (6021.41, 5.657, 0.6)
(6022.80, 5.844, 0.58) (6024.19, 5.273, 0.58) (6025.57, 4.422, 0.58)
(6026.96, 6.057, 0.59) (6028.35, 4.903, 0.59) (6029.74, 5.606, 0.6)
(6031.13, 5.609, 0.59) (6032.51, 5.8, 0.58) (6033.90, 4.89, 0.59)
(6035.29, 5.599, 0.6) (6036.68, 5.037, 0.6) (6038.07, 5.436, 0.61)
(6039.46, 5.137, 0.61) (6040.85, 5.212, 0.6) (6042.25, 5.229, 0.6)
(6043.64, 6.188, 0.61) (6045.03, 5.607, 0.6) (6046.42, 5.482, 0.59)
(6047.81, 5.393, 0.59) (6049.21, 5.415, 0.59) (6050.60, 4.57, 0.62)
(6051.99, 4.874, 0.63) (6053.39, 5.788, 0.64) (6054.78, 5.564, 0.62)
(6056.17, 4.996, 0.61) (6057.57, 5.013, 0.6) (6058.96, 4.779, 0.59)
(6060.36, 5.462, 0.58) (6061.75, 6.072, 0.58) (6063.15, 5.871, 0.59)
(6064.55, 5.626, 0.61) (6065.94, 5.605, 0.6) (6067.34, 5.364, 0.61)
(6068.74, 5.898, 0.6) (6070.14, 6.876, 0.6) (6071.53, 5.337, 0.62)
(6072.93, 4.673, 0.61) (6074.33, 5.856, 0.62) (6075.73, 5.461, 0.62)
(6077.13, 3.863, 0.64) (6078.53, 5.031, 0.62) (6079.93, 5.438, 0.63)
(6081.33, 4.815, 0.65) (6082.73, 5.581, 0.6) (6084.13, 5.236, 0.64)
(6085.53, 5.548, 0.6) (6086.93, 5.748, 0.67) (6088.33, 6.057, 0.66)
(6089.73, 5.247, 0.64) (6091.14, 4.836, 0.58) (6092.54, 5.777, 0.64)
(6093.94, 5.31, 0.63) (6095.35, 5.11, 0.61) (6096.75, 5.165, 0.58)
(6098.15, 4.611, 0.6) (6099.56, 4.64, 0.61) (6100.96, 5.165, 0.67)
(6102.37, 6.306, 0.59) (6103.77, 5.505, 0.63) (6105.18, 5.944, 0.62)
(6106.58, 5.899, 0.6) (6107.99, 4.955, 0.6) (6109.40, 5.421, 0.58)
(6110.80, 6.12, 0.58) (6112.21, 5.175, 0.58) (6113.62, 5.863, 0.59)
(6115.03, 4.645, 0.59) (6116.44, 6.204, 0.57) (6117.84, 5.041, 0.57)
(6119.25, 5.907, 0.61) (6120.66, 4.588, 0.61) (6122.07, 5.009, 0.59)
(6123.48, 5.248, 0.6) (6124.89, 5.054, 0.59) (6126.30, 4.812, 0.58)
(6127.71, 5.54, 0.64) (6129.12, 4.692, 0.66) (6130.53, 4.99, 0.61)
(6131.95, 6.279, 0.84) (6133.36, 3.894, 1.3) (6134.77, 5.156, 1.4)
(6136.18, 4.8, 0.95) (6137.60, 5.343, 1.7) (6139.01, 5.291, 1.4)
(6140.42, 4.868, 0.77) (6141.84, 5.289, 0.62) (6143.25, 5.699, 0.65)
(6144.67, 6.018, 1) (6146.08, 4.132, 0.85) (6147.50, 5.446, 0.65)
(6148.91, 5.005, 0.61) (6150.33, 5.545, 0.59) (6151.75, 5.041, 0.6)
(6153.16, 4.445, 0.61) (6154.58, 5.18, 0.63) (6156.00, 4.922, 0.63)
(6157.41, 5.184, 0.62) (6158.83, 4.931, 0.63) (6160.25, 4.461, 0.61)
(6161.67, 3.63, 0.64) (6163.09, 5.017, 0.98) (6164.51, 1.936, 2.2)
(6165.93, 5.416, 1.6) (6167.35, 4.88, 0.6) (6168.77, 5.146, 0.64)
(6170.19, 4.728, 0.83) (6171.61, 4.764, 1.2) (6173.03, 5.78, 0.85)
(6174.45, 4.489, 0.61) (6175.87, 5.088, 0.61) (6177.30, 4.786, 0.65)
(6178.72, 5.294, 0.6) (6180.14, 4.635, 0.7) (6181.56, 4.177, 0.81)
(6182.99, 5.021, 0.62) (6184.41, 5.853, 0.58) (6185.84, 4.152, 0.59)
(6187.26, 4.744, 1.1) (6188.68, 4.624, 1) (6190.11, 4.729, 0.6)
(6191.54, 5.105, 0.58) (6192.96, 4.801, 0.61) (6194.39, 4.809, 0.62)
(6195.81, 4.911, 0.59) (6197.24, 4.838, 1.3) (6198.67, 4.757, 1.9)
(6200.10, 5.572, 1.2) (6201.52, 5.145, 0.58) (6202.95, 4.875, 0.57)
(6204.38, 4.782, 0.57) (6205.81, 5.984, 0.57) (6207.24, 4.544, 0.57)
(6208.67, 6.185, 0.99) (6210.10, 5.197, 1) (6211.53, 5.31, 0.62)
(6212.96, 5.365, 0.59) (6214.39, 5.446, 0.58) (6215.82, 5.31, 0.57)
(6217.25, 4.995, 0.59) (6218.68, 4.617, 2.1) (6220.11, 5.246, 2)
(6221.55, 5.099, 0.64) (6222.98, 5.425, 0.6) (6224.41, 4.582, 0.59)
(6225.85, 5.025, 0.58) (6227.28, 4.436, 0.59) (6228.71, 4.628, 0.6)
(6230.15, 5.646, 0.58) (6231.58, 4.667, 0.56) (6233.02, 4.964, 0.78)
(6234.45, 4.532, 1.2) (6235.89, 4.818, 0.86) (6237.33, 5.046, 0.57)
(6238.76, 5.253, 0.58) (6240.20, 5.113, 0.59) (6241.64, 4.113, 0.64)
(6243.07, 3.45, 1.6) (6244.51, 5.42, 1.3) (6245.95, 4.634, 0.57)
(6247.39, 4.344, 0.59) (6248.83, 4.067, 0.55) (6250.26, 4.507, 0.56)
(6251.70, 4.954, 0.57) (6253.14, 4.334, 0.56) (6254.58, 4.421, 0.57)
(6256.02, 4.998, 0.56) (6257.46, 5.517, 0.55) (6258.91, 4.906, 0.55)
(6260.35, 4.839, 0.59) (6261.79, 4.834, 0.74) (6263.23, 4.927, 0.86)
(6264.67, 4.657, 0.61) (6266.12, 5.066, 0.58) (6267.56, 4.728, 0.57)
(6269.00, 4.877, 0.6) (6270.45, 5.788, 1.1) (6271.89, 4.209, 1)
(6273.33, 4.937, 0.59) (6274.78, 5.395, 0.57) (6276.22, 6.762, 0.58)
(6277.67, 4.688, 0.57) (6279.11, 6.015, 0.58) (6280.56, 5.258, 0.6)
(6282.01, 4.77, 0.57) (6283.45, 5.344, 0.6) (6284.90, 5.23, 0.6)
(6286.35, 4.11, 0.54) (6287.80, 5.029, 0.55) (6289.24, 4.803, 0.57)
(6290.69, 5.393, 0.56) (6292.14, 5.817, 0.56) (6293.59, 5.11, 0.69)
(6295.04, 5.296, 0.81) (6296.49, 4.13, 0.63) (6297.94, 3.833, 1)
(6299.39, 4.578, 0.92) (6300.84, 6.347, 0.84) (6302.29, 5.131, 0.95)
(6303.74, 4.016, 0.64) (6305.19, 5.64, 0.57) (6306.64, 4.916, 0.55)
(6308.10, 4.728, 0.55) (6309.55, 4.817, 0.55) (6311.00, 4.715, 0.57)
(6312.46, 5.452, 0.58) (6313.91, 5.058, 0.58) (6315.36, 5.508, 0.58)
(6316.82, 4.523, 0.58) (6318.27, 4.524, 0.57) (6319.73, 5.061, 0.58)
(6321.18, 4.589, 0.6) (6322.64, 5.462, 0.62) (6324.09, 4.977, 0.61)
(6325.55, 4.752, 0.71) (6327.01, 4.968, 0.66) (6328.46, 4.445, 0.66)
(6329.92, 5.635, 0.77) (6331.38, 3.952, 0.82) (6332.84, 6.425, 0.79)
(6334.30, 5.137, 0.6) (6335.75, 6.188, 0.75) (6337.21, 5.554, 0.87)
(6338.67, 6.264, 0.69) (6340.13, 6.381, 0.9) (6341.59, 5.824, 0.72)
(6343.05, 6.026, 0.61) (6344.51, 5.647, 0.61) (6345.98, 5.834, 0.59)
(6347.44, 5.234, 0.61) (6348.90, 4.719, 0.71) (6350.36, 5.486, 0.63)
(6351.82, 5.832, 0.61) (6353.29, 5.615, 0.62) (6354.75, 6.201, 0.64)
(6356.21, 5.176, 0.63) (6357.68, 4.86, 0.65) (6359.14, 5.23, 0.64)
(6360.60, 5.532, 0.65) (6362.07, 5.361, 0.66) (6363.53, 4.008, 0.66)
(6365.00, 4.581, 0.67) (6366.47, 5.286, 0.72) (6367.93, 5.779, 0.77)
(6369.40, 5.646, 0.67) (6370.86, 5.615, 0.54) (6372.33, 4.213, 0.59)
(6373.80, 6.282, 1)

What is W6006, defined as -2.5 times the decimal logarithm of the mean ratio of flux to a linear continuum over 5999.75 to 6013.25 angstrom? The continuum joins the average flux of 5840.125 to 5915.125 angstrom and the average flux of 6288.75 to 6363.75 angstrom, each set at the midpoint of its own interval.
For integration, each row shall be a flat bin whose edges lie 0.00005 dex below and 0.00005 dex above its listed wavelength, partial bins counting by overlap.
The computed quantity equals 0.04 mag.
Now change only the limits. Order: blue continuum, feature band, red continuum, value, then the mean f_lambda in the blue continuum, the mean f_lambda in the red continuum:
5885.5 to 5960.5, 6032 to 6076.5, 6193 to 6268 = -0.07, 5.19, 4.92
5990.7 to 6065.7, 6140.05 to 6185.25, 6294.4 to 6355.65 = 0.08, 5.29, 5.23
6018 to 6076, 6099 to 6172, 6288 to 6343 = 0.05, 5.41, 5.15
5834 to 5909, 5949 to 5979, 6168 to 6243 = -0.04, 5.08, 4.97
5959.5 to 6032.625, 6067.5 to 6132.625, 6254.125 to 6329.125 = -0.04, 5.23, 5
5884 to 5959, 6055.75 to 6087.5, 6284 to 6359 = -0.04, 5.18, 5.2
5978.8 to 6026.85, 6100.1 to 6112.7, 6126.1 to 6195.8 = -0.12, 5.19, 4.91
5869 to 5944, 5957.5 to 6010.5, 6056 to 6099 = 0.00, 5.03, 5.36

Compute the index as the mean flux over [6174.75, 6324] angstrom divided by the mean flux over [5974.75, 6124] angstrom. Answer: 0.93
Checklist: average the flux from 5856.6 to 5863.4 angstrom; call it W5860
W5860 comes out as 5.15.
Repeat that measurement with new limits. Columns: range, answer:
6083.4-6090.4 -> 5.57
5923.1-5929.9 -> 5.17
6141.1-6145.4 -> 5.65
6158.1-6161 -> 4.68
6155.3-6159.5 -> 5.02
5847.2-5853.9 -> 6.05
